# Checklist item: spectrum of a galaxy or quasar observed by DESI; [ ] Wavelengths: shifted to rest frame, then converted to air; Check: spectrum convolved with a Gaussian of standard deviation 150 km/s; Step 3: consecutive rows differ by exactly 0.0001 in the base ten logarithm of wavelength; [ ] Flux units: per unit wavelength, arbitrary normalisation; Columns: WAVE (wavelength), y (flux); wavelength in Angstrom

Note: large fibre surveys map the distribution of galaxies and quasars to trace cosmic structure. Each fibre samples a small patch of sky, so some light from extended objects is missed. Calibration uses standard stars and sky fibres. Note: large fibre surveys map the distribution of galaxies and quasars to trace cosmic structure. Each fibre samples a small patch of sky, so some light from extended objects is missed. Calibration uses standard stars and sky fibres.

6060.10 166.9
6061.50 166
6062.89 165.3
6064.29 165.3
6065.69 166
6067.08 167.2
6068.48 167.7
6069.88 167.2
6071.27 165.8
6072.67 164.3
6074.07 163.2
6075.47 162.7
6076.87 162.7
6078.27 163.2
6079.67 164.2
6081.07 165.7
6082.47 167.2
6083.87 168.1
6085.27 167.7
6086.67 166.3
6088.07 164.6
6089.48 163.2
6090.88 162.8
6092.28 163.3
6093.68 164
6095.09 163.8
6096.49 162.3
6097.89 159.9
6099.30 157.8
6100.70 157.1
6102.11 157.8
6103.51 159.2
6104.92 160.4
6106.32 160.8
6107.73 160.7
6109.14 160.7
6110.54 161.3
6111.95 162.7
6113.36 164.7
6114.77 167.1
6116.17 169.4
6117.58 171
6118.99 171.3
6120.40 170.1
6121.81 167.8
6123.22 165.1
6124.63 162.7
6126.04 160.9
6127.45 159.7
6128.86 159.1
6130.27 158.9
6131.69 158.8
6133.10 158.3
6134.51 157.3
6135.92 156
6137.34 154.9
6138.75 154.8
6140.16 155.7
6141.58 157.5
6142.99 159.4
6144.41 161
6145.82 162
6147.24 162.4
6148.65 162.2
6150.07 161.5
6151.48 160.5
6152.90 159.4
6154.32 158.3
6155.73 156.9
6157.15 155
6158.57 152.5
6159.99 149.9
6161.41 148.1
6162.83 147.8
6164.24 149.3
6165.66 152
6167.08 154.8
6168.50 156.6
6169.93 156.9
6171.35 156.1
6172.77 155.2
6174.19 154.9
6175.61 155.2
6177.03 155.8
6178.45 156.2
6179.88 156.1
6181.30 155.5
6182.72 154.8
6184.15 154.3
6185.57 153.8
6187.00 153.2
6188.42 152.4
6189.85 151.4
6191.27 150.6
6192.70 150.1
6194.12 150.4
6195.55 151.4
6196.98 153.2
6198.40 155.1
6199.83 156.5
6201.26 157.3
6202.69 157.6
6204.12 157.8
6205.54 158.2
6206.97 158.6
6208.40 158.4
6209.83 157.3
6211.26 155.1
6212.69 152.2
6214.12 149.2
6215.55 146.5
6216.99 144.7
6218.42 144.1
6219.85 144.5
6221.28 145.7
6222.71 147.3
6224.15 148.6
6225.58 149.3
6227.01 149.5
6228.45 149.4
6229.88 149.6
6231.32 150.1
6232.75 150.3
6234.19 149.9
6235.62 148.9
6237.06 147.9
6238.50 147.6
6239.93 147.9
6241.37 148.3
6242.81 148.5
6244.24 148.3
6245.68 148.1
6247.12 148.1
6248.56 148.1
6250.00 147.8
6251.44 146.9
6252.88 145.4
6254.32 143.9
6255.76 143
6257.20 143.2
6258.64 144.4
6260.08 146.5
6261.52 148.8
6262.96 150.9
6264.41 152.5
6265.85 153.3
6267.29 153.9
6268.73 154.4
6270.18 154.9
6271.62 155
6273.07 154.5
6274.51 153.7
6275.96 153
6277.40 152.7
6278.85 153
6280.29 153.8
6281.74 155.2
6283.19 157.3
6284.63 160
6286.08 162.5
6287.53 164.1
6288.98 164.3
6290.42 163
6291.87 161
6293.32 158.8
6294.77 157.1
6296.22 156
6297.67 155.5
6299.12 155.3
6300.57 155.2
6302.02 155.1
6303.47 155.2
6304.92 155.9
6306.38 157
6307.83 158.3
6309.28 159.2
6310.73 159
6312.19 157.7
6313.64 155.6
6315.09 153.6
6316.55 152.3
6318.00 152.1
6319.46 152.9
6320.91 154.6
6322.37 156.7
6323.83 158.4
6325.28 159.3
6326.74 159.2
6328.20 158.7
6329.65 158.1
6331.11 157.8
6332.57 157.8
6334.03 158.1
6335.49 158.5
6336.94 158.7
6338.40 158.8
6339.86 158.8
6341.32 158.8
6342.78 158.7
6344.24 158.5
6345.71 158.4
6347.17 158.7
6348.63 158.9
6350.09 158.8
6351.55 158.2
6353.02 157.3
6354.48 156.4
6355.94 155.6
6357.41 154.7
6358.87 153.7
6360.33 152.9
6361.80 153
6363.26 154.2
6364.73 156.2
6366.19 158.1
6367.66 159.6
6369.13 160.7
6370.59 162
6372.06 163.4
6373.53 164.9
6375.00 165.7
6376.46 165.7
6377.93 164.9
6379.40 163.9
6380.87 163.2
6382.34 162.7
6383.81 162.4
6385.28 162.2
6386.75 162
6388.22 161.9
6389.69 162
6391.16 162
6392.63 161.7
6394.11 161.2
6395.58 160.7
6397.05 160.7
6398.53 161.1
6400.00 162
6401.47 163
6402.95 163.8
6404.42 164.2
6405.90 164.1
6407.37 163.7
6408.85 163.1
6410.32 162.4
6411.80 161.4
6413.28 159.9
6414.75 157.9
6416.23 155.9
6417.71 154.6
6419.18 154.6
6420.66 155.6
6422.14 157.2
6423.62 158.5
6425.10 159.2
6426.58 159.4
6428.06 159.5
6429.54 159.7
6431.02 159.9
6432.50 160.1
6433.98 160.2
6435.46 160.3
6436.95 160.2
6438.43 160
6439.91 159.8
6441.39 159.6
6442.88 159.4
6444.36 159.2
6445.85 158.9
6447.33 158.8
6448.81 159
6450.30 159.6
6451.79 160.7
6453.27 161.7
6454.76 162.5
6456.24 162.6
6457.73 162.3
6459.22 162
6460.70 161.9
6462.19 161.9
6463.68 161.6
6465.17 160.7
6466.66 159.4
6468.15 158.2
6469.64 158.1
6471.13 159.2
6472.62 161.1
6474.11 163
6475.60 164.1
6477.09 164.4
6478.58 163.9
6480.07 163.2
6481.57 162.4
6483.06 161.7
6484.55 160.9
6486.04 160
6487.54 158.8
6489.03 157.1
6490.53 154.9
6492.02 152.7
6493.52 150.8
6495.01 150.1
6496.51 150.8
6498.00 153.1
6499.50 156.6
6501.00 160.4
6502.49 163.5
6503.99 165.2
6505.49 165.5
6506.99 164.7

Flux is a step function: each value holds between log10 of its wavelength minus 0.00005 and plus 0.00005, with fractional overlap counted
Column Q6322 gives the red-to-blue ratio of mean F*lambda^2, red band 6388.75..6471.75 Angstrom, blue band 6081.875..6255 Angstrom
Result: 1.12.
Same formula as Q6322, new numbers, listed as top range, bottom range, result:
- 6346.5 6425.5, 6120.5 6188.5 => 1.10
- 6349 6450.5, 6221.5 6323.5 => 1.09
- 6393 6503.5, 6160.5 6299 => 1.12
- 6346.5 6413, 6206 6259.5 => 1.13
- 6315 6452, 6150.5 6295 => 1.10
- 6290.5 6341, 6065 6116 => 1.03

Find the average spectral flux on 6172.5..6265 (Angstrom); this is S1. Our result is 151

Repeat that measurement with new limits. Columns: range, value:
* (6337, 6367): 157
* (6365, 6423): 161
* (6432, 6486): 161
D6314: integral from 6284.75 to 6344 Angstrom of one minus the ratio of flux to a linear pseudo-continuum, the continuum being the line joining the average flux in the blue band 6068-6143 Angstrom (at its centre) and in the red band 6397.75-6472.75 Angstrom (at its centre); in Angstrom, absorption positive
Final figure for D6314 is 1.2 Angstrom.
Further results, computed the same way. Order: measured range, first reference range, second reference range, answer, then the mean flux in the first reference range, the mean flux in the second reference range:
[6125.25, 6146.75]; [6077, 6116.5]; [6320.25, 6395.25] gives 0.55 Angstrom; 163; 159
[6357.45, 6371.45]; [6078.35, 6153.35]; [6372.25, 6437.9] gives 0.40 Angstrom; 162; 161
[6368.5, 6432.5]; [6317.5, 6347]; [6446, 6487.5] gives -0.72 Angstrom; 158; 161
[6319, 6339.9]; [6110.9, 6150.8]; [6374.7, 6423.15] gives 0.48 Angstrom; 162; 161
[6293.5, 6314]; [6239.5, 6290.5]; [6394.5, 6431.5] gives -0.35 Angstrom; 152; 160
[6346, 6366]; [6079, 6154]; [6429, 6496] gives 0.55 Angstrom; 162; 160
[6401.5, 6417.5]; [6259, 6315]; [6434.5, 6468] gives -0.21 Angstrom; 156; 160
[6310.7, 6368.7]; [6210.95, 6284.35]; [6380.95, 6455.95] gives -0.56 Angstrom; 150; 160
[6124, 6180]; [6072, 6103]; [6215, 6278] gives 0.23 Angstrom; 163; 149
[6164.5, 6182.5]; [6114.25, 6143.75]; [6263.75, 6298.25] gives 0.55 Angstrom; 162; 157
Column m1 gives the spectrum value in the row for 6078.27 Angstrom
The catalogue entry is 163.2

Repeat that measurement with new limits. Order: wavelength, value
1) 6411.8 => 161.4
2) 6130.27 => 158.9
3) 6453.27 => 161.7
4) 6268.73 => 154.4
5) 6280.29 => 153.8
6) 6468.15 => 158.2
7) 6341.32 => 158.8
